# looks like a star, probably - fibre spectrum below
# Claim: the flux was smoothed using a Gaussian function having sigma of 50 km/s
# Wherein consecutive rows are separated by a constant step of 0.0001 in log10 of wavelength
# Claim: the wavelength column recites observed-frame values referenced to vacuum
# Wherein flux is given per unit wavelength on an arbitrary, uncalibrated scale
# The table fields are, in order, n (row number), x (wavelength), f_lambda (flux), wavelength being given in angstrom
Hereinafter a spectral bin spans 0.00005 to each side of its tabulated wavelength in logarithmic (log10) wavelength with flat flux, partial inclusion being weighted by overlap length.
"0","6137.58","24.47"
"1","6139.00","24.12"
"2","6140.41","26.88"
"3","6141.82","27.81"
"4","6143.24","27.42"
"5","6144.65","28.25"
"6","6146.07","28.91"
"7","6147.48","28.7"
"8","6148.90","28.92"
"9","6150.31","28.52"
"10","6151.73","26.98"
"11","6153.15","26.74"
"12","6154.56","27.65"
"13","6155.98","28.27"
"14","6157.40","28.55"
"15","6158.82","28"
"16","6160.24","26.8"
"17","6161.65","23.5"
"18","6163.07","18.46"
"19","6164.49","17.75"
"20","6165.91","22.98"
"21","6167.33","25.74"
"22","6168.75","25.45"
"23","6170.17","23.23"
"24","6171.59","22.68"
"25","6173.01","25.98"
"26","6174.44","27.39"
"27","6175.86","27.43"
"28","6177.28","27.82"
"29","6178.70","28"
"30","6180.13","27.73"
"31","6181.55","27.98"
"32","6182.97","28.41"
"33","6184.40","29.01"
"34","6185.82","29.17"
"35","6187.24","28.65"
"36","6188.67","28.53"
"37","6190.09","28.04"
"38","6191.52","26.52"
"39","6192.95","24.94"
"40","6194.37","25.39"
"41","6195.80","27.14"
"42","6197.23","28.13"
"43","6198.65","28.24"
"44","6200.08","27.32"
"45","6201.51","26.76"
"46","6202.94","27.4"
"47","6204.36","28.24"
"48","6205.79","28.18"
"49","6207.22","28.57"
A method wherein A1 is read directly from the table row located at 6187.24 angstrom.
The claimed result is 28.65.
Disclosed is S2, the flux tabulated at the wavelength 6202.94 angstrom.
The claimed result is 27.4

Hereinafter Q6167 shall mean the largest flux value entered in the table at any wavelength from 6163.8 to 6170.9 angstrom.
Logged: 25.74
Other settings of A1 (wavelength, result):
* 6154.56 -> 27.65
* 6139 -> 24.12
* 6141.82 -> 27.81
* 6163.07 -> 18.46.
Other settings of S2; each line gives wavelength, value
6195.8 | 27.14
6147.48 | 28.7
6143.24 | 27.42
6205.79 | 28.18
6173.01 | 25.98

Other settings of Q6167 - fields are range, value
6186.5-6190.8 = 28.65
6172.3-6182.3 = 28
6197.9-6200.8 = 28.24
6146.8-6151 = 28.92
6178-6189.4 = 29.17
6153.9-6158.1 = 28.55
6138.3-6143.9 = 27.81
